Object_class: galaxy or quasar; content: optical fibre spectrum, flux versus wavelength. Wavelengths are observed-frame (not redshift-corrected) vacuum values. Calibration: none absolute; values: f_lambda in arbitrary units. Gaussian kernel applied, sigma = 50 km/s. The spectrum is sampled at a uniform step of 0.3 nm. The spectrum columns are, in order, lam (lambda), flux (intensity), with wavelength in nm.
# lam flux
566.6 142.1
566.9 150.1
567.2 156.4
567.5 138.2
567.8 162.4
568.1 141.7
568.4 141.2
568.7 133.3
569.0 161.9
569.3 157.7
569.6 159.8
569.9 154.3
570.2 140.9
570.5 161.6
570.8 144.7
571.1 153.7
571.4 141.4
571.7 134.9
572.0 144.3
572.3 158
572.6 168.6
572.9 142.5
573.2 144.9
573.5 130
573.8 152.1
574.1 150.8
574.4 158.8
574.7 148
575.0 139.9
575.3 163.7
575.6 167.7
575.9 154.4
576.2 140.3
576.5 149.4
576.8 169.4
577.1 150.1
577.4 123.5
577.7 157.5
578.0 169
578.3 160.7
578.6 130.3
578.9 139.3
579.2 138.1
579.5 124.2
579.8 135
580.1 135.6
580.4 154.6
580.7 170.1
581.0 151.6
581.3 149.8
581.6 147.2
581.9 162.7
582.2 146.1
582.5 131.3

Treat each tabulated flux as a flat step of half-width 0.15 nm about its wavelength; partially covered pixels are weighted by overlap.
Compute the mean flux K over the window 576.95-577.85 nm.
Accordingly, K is 144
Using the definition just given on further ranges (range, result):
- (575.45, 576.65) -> 153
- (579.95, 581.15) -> 153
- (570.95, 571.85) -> 143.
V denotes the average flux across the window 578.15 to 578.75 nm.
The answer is 145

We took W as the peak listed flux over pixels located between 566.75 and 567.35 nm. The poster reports 156.4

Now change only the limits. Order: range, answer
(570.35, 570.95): 161.6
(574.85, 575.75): 167.7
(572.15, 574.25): 168.6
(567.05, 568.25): 162.4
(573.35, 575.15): 158.8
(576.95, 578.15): 169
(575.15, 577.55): 169.4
